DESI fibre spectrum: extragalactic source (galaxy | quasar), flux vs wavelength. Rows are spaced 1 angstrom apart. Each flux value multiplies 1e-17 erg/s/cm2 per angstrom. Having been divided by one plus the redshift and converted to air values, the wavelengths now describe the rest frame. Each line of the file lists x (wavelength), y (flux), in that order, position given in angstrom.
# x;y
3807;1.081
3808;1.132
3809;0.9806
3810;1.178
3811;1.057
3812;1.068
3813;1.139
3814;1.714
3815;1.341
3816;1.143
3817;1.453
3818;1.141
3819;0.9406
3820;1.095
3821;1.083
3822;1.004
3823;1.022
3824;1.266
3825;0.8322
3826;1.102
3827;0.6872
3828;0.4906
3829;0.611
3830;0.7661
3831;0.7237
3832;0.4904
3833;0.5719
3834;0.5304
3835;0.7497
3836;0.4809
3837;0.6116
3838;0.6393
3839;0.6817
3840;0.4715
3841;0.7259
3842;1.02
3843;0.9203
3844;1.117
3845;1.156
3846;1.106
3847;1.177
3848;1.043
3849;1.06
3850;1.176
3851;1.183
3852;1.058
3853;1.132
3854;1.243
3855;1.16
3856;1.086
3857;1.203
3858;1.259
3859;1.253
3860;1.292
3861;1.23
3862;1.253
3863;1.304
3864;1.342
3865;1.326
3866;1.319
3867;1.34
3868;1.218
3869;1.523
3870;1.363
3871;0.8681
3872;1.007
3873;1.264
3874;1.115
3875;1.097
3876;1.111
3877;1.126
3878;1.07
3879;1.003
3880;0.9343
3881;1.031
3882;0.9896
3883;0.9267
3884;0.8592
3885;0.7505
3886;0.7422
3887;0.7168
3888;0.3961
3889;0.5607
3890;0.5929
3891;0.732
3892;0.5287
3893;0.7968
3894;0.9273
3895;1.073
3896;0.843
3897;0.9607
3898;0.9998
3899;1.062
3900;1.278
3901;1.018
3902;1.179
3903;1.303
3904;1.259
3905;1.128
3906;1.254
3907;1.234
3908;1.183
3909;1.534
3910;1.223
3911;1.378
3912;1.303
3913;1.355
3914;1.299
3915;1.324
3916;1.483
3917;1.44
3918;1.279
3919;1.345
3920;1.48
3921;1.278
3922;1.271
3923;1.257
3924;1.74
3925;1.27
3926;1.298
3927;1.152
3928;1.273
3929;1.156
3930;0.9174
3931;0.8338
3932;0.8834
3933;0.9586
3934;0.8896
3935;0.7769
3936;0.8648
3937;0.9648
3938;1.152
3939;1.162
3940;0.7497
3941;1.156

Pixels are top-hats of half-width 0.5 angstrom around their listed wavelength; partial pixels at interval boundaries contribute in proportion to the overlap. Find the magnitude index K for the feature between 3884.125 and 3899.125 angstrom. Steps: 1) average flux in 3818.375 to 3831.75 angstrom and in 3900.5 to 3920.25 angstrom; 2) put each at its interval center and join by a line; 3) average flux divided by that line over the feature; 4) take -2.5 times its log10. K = 0.49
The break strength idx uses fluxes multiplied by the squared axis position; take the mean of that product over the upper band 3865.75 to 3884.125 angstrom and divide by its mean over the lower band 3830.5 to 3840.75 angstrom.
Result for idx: 1.90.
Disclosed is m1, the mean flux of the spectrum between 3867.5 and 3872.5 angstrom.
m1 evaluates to 1.2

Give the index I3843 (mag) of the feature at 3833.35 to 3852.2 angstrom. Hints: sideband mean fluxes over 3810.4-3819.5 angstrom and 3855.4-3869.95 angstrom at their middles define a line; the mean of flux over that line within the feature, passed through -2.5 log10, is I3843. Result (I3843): 0.38 mag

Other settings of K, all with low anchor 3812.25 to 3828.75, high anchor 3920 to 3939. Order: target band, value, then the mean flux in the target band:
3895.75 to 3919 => -0.117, 1.24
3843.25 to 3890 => 0.006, 1.09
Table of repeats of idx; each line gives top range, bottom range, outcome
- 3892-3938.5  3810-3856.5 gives 1.26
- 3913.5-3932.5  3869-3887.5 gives 1.28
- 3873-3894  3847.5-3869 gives 0.72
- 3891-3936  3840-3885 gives 1.06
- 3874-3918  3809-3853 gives 1.14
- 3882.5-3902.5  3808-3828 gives 0.80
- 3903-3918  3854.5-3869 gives 1.06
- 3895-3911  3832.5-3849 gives 1.47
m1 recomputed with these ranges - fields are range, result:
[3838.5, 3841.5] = 0.626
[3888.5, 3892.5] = 0.604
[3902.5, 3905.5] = 1.23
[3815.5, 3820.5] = 1.15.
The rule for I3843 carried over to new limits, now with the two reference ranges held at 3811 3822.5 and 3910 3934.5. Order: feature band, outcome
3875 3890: 0.37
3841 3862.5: 0.06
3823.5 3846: 0.49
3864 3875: -0.02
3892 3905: 0.18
